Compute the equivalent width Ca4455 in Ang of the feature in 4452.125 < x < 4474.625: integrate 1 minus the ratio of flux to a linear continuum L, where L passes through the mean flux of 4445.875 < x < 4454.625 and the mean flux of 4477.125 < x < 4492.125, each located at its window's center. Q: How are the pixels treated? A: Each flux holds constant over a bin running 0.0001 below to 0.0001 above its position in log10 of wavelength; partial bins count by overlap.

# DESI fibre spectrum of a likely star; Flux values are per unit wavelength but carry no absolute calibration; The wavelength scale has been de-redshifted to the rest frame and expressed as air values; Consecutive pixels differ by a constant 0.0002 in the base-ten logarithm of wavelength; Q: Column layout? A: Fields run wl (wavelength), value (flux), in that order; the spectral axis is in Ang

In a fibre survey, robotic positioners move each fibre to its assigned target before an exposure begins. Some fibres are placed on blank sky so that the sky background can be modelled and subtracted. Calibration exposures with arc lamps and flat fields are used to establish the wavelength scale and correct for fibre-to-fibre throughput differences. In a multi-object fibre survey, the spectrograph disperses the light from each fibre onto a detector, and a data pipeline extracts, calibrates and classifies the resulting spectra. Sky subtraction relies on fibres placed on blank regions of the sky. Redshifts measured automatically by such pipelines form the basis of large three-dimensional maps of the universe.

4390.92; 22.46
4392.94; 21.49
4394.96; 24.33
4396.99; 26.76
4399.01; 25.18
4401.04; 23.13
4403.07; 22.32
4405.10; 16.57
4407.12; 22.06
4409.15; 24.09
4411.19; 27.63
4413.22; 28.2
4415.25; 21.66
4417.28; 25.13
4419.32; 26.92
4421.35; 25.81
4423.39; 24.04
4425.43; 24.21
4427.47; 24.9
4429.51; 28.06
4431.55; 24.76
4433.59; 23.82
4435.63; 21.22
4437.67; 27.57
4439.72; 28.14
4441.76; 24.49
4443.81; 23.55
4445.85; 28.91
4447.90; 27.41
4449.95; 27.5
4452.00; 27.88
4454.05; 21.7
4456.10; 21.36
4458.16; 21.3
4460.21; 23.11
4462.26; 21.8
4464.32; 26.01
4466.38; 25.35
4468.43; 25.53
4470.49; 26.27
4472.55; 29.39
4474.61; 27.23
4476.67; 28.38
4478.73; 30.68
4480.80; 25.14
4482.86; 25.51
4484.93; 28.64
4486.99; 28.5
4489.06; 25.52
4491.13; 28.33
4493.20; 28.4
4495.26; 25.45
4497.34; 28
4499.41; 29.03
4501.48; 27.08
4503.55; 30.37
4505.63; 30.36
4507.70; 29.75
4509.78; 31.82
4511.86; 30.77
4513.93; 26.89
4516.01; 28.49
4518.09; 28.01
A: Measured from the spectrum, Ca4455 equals 2.1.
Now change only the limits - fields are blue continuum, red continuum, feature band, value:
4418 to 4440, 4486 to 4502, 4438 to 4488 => 0.88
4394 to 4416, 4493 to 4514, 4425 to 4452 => -0.26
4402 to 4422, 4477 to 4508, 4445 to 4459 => 0.44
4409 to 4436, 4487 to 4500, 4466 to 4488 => -0.37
